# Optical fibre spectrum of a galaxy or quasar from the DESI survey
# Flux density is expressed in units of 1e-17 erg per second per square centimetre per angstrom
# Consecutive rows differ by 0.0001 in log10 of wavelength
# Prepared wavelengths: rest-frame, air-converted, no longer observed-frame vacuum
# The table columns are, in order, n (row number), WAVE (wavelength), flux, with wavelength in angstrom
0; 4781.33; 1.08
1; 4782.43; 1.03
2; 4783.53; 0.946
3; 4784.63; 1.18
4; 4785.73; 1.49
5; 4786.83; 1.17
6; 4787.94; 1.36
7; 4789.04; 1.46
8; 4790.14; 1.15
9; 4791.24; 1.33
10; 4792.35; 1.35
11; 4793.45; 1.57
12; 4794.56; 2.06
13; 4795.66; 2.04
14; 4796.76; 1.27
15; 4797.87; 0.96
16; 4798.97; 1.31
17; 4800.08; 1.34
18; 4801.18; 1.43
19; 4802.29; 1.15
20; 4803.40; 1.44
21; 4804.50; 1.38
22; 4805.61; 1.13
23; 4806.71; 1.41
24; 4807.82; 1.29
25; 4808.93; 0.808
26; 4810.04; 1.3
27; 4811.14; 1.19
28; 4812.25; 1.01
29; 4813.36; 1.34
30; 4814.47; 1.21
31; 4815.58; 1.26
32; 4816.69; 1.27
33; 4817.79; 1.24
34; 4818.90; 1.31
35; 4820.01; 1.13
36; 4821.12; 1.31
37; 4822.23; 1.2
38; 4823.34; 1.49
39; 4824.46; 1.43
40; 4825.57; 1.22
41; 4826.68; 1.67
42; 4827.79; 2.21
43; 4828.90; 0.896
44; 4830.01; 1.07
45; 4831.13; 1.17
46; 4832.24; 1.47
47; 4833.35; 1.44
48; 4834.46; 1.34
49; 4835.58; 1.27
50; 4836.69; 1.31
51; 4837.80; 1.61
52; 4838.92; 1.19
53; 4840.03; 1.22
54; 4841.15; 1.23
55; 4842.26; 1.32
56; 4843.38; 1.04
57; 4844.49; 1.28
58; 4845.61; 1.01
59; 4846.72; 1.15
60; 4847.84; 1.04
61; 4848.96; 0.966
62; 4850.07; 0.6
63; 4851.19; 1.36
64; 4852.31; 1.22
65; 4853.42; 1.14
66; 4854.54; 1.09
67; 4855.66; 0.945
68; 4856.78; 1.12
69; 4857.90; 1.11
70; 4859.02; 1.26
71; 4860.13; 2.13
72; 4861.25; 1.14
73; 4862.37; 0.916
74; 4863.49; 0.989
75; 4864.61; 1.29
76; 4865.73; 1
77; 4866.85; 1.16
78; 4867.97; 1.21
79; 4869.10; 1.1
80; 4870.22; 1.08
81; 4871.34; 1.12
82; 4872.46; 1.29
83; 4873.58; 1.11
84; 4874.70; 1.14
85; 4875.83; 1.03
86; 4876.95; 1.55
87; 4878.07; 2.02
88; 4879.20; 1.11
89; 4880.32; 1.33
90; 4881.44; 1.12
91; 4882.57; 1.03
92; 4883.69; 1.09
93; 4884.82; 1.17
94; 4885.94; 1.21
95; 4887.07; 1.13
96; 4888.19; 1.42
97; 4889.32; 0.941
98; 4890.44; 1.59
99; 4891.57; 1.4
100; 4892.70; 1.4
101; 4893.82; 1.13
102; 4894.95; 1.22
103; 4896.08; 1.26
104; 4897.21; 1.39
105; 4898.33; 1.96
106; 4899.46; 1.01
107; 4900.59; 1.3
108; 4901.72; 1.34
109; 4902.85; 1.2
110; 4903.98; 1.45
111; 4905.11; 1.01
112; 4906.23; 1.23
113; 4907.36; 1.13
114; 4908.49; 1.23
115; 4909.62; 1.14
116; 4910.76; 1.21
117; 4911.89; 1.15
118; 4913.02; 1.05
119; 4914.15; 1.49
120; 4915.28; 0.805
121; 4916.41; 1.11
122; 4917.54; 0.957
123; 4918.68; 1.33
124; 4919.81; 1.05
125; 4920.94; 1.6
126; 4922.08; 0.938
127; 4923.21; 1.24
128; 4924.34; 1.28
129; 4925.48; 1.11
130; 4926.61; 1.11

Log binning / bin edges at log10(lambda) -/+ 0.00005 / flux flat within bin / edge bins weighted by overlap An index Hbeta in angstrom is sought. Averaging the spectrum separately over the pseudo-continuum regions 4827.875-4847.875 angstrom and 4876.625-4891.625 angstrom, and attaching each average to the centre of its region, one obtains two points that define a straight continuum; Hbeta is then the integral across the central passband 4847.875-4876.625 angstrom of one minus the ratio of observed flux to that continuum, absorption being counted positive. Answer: 2.9 angstrom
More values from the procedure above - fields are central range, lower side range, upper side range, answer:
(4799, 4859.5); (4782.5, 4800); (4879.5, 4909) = 3.86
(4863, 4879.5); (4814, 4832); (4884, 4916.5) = 0.74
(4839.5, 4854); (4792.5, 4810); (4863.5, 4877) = 1.24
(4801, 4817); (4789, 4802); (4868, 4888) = 1.85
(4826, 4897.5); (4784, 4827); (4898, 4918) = 1.30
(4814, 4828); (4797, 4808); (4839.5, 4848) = -1.51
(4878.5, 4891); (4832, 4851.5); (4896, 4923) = 0.14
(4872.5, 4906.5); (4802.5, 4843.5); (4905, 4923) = -2.37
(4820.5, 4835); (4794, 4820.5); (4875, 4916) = -0.95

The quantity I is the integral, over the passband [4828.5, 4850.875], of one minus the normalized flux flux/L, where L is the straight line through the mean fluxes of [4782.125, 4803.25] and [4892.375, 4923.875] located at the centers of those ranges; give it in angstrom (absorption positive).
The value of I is 2.0 angstrom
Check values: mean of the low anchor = 1.35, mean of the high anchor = 1.23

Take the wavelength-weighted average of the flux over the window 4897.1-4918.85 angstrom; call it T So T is 1.22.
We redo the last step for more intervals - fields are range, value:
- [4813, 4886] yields 1.23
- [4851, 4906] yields 1.24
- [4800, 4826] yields 1.26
